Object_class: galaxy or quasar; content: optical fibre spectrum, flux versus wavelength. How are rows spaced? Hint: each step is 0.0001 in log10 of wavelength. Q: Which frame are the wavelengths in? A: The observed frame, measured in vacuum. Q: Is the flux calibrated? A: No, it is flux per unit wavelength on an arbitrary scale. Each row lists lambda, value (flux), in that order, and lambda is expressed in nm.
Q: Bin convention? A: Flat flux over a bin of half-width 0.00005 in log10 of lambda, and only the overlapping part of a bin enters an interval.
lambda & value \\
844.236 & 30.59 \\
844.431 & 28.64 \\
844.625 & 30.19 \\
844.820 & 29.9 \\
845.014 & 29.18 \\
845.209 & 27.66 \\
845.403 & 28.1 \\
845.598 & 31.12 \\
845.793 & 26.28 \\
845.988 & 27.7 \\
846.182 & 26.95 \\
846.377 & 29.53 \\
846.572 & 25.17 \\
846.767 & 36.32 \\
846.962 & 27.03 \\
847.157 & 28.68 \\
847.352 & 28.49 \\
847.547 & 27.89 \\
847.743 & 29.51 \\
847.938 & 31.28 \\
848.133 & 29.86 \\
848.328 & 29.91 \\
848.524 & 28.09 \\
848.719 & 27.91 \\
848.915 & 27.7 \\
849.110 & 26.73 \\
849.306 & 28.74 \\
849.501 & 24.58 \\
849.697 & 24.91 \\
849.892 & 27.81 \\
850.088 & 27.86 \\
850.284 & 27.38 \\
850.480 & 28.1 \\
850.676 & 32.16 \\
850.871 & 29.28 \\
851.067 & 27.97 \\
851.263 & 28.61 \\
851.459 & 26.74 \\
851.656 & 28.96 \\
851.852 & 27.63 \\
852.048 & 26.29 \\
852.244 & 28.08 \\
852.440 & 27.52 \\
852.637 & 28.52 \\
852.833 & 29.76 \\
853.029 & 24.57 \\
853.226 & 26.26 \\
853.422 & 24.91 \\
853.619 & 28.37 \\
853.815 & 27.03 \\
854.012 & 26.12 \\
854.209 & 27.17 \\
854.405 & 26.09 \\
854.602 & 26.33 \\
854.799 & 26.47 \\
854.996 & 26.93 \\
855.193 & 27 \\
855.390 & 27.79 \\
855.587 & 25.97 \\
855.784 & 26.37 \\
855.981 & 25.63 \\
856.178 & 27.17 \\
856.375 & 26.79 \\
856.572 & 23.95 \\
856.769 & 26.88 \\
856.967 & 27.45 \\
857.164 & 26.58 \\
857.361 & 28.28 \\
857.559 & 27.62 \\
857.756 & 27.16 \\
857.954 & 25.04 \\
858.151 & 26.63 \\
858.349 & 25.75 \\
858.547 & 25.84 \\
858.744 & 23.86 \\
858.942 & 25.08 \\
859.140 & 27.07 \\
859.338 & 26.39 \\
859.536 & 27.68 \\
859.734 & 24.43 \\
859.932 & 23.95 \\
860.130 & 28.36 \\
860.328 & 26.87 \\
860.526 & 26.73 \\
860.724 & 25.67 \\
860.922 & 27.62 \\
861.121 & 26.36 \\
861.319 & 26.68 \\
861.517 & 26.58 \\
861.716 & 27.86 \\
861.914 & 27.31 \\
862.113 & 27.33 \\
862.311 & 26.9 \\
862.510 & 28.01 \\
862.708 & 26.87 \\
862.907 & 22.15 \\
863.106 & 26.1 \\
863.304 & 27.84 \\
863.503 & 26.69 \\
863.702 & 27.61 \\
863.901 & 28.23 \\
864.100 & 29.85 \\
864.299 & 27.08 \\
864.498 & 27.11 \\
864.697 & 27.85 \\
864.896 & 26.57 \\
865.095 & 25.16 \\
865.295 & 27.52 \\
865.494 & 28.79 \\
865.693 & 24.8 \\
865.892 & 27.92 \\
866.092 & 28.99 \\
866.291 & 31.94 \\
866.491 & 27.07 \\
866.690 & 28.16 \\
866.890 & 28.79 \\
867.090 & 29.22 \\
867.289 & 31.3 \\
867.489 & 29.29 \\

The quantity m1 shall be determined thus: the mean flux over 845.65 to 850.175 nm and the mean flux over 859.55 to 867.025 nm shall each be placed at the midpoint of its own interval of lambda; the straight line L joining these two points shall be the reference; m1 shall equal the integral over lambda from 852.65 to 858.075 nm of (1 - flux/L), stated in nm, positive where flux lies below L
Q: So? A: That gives 0.20 nm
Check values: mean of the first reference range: 28.2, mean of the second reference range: 27.1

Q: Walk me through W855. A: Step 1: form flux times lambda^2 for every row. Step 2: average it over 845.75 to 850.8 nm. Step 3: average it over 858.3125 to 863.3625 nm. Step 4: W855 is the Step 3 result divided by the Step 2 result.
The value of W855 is 1.0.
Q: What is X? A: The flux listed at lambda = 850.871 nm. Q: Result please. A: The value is 29.28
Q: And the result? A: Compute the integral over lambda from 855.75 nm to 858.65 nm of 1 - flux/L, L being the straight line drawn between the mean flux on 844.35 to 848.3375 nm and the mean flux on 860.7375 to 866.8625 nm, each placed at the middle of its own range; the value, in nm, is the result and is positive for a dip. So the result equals 0.15 nm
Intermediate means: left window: 29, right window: 27.3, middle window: 26.5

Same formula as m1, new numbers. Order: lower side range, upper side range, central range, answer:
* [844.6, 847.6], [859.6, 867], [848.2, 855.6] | 0.20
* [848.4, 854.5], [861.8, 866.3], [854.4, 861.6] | 0.25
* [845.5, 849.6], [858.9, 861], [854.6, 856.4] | 0.03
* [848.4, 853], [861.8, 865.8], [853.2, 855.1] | 0.07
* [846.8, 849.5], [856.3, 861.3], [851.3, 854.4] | 0.05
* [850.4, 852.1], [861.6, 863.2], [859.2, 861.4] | 0.04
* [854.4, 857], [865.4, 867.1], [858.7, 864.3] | 0.17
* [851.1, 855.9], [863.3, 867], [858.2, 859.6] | 0.07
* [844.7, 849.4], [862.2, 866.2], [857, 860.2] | 0.16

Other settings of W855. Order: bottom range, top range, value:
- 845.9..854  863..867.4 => 1.03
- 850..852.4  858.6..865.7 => 0.97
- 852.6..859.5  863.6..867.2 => 1.08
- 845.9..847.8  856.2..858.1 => 0.95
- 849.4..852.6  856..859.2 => 0.96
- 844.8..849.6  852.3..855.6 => 0.96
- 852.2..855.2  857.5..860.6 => 0.98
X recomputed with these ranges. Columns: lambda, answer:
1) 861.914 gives 27.31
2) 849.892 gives 27.81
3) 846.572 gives 25.17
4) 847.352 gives 28.49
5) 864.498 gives 27.11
